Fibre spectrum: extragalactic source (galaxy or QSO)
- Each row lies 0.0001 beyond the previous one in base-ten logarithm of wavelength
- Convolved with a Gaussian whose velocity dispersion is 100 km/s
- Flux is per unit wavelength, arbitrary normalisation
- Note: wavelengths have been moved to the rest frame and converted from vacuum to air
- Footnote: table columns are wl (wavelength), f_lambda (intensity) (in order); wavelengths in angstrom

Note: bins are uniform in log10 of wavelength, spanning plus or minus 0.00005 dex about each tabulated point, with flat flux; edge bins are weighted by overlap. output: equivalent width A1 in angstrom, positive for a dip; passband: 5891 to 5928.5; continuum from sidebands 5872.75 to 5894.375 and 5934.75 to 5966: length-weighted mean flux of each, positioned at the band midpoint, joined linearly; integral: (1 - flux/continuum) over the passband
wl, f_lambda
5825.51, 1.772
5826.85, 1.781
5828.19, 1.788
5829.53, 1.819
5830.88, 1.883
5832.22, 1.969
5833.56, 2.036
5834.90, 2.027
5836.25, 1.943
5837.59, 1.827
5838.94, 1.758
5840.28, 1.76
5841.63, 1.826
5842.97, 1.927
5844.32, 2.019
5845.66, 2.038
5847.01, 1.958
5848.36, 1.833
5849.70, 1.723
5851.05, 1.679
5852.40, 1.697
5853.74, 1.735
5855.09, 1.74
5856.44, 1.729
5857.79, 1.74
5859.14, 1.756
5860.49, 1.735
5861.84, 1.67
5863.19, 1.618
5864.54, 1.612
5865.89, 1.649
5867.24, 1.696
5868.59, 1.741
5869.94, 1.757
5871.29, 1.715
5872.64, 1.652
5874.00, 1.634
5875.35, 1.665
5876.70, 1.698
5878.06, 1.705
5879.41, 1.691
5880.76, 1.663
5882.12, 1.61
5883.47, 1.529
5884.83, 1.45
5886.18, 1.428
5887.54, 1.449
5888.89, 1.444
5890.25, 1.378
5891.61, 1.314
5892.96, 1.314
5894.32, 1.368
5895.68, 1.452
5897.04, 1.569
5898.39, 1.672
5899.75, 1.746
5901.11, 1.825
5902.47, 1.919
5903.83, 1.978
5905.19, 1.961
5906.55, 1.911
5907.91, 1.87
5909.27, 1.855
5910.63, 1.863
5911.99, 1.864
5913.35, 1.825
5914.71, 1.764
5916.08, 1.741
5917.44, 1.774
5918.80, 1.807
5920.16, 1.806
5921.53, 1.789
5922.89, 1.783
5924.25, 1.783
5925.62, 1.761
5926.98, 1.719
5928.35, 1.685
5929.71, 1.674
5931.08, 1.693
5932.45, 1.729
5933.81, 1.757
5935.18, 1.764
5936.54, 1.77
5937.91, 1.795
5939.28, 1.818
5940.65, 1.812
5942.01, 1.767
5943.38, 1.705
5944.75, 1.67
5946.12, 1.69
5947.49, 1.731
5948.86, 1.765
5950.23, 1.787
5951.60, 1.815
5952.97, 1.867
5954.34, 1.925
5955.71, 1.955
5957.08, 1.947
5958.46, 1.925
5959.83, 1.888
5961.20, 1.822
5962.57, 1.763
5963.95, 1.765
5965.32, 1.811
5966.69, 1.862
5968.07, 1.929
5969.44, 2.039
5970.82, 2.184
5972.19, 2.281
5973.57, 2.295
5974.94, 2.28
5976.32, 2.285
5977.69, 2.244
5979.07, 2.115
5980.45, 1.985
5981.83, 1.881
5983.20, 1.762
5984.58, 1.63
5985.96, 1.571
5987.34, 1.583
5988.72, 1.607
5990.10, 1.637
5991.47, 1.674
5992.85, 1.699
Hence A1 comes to -2.4 angstrom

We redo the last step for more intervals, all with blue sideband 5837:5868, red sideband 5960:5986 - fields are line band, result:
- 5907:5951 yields 3.10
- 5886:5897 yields 2.61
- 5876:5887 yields 1.36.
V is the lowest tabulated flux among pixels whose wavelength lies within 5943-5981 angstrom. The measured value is 1.67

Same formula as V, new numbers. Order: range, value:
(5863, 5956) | 1.314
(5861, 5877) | 1.612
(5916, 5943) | 1.674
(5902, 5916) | 1.764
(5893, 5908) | 1.368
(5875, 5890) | 1.428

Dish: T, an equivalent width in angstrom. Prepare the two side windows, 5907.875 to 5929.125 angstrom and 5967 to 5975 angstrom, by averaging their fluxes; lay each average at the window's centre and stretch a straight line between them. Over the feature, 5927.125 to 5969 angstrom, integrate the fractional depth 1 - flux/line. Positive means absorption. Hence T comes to 4.0 angstrom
